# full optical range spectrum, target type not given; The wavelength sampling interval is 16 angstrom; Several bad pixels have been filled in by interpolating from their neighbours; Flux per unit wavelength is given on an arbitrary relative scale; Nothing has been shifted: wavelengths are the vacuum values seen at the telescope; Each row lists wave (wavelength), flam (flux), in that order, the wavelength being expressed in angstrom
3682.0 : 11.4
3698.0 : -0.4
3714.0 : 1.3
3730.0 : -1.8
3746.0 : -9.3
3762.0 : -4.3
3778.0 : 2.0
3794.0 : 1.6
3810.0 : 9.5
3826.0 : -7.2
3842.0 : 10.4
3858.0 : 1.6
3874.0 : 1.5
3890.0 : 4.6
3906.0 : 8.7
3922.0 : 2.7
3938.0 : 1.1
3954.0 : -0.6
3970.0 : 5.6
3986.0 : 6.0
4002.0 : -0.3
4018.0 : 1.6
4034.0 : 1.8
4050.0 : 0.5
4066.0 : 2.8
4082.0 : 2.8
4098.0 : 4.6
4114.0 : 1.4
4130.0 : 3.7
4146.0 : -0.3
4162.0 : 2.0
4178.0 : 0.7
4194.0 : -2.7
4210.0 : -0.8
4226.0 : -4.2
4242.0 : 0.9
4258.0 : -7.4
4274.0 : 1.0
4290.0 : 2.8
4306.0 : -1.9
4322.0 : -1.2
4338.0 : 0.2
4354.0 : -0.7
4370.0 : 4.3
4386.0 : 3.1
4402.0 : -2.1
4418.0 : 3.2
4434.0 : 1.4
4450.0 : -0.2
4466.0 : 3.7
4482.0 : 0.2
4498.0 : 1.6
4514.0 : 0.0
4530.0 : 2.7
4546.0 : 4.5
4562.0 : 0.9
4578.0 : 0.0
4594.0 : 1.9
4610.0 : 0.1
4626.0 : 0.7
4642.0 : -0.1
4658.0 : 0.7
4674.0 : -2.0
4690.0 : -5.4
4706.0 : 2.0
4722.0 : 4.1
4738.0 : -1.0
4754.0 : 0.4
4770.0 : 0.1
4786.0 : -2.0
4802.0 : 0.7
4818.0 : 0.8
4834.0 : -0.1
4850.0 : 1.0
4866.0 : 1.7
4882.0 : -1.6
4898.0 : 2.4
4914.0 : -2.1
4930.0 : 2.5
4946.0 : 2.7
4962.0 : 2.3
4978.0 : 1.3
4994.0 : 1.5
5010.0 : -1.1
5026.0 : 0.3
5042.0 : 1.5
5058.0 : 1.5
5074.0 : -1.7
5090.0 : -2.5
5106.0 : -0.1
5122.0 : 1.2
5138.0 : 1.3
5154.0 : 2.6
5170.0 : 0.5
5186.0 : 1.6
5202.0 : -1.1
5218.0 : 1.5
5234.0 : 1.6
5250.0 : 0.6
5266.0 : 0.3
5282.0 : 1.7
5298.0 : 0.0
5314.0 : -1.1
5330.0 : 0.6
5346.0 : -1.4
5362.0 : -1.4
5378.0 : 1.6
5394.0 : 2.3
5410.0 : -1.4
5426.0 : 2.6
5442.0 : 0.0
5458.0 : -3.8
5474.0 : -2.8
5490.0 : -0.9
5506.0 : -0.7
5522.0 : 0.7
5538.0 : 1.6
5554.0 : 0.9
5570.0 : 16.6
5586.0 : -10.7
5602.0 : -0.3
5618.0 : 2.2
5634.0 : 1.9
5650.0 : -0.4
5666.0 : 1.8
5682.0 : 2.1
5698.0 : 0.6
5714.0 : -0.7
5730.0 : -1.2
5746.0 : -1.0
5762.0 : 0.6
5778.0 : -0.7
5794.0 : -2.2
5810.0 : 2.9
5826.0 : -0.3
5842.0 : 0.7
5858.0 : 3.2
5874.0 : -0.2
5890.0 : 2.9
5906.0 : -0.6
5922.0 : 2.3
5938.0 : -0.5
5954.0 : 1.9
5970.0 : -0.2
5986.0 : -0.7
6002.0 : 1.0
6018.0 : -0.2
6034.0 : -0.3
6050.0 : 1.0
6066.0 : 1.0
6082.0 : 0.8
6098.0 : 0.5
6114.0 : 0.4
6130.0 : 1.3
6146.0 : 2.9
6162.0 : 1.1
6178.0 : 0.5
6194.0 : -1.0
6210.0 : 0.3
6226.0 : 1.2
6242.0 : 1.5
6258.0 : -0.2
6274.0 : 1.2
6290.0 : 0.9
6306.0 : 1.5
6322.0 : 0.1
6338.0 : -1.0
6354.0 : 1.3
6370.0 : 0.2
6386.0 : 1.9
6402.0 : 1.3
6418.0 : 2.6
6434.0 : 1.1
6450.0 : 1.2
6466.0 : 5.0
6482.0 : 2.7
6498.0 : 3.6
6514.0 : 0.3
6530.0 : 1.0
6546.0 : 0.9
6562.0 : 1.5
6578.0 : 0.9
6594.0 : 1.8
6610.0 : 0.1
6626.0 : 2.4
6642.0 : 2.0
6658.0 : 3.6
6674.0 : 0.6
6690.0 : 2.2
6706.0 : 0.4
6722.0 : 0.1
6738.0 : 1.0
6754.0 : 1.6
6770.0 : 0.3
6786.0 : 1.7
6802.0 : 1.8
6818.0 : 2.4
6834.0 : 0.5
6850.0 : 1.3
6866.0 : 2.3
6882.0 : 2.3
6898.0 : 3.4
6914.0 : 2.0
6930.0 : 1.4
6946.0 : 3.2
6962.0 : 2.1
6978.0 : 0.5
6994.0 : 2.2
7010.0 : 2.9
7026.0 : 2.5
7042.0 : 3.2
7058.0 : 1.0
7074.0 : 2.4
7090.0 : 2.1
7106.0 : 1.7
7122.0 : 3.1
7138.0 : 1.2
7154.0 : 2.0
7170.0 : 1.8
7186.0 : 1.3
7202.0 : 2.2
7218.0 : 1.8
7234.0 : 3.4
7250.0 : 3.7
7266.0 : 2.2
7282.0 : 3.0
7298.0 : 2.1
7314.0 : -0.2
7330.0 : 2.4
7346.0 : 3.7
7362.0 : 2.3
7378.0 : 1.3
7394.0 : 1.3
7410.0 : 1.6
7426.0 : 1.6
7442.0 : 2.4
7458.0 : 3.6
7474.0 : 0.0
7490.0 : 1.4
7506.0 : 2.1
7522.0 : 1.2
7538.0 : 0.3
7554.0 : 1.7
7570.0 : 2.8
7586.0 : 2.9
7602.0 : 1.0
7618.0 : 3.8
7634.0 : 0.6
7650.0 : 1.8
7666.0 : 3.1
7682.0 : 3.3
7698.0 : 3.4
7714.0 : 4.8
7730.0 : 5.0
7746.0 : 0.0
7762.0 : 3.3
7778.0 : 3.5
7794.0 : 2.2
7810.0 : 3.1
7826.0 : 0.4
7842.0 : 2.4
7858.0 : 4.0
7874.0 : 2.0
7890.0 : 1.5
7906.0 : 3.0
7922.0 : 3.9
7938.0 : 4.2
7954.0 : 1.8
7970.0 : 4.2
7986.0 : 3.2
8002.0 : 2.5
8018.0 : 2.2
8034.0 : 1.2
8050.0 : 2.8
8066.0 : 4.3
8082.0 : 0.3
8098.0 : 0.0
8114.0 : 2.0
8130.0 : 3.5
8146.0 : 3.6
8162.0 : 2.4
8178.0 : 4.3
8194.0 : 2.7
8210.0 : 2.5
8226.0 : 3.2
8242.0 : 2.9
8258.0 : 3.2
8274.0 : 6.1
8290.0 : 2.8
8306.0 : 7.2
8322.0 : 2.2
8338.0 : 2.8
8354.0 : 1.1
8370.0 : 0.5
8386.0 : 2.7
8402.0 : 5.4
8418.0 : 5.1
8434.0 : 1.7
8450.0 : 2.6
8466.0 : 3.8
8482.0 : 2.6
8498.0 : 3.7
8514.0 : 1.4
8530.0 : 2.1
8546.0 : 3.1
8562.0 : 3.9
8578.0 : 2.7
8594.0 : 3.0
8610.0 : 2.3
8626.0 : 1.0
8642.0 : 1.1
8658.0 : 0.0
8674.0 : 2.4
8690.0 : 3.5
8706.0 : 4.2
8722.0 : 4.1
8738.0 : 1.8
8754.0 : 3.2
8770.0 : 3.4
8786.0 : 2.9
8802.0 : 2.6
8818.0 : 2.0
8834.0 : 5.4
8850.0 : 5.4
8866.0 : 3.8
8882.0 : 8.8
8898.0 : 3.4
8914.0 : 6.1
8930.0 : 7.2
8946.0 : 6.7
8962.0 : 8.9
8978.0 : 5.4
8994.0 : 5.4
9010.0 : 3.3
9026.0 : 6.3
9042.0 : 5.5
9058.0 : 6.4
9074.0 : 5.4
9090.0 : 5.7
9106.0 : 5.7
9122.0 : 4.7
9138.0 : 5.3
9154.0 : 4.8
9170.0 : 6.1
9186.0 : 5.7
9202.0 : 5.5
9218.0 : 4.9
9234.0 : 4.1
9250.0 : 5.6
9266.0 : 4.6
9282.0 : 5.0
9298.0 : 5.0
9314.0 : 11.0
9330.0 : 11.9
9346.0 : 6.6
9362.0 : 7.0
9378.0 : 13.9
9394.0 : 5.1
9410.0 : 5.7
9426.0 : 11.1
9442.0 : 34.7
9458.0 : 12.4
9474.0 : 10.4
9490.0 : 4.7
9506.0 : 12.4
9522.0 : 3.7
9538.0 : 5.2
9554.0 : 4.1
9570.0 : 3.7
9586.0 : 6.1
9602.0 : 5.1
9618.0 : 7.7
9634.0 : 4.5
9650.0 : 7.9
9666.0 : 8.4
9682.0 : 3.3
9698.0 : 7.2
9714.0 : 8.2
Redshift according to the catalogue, 1.220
